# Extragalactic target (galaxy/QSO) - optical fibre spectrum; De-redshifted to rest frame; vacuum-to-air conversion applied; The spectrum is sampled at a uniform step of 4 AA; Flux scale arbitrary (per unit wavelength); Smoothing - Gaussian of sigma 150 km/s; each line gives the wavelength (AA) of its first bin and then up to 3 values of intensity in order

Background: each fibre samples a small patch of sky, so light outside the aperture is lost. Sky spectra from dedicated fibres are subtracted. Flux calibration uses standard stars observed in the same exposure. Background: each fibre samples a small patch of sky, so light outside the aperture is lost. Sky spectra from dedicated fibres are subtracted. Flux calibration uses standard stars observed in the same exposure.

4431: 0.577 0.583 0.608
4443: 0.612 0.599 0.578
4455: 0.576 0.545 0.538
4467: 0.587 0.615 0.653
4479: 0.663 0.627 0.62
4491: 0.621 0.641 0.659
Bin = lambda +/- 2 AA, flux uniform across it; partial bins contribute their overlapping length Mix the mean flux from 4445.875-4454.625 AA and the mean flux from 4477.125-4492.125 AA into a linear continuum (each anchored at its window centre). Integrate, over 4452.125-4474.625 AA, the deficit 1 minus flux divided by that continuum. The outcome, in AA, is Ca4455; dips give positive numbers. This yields 0.9 AA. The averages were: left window 0.585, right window 0.633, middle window 0.578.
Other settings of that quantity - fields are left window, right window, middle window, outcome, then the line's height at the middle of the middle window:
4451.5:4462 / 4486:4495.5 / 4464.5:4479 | -0.78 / 0.59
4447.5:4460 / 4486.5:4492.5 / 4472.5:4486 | -0.84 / 0.607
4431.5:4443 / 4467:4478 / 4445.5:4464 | 1.32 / 0.612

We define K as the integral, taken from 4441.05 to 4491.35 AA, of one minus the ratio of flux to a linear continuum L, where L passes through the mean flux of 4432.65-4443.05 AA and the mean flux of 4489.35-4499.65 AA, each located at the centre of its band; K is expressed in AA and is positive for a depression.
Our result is 1.3 AA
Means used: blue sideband 0.598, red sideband 0.639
